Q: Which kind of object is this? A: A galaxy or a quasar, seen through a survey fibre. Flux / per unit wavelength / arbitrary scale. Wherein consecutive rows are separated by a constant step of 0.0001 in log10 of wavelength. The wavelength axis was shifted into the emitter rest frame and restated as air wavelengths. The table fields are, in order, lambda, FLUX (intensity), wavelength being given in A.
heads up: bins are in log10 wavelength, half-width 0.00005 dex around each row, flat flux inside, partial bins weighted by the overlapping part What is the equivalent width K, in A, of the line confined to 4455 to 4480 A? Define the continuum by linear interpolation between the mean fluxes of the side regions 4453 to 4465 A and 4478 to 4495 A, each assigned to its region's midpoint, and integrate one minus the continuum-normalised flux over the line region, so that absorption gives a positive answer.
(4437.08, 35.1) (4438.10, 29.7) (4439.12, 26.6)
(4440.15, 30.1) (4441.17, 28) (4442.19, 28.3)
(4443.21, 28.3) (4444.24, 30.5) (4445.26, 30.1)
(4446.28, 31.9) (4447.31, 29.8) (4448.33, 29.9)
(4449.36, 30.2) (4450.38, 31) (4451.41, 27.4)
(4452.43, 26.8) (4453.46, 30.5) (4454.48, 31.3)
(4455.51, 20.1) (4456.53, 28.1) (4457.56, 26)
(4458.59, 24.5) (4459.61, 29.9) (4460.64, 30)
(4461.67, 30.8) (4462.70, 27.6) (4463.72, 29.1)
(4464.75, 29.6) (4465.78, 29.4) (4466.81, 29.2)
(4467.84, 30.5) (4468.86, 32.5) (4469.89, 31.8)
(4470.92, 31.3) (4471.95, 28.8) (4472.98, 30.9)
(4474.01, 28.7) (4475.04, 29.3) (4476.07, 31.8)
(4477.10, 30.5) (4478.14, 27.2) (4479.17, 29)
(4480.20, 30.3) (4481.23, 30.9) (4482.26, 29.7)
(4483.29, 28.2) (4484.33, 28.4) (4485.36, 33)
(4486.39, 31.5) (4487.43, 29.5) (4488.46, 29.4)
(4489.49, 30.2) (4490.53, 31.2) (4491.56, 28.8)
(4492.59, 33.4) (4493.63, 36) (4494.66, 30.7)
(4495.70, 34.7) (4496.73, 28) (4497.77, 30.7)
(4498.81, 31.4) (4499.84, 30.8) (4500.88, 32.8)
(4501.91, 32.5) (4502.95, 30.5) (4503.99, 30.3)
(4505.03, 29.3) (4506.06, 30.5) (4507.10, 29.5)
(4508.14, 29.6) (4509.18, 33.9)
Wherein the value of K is -0.2 A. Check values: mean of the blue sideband 28.1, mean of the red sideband 30.5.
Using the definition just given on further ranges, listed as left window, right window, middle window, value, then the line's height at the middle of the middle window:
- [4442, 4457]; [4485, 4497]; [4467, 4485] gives 0.31 A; 30.5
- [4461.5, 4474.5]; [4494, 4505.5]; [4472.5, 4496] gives 0.03 A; 30.6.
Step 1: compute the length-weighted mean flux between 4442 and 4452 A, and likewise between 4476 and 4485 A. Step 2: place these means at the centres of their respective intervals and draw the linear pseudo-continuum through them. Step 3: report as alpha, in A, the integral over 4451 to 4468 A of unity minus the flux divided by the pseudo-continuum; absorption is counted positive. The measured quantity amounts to 0.81 A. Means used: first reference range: 29.8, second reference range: 29.5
